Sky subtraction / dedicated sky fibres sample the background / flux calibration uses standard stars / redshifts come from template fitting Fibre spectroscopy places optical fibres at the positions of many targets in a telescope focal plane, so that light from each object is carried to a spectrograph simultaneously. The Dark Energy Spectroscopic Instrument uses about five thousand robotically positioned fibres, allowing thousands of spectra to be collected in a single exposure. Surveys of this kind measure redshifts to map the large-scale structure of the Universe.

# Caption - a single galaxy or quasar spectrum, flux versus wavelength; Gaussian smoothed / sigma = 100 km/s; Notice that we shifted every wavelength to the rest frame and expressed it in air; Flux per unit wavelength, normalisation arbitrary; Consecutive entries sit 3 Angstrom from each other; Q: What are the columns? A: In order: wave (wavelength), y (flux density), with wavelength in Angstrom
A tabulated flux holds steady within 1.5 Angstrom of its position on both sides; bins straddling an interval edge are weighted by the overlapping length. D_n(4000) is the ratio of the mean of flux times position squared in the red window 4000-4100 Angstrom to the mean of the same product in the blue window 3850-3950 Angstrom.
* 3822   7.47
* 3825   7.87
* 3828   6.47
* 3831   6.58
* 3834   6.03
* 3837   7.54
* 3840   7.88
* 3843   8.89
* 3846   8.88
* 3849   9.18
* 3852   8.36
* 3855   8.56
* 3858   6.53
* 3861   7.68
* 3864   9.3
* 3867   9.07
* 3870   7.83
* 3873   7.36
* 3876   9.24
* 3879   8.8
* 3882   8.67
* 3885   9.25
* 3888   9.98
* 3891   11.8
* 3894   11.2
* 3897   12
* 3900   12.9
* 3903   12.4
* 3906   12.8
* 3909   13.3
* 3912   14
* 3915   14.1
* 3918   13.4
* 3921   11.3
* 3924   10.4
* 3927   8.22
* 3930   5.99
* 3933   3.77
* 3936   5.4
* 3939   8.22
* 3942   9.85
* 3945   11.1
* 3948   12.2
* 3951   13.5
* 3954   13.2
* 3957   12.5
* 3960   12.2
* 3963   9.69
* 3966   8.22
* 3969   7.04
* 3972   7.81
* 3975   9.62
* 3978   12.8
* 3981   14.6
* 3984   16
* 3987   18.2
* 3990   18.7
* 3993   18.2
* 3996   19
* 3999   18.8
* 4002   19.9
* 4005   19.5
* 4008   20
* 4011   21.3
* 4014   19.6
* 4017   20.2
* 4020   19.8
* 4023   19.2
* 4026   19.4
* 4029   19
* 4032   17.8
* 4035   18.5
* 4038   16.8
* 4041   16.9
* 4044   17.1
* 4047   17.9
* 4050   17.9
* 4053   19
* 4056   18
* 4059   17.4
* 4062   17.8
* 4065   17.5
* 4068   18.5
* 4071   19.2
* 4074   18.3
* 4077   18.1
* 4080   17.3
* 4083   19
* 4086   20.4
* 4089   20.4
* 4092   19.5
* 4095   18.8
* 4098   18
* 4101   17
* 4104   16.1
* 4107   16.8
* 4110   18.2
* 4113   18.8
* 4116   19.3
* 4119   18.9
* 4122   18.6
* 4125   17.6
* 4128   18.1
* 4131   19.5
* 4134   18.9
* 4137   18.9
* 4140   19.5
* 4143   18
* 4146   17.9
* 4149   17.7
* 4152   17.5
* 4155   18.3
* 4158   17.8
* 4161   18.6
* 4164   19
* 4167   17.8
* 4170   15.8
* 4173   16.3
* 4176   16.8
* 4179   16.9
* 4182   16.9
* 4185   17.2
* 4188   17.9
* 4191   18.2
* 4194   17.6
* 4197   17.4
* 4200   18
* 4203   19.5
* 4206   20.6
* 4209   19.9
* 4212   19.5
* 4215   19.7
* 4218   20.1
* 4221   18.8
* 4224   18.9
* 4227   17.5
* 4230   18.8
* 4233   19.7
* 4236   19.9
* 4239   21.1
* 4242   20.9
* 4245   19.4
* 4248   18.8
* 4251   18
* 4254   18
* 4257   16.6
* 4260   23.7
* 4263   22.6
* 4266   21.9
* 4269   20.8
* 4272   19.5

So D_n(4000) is 2.04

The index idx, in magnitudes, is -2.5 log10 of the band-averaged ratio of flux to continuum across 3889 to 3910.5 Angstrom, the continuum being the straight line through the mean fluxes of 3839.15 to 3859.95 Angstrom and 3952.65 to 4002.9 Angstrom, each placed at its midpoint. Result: -0.17 mag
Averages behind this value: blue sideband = 8.33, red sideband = 13.8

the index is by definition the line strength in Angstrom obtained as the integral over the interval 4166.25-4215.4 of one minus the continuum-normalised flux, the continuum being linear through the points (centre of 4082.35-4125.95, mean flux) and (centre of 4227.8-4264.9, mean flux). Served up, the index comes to 3.4 Angstrom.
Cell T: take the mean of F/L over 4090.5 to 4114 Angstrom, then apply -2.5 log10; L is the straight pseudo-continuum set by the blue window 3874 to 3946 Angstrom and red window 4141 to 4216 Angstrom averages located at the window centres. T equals -0.13 mag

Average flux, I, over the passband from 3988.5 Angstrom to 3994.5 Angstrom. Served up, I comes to 18.4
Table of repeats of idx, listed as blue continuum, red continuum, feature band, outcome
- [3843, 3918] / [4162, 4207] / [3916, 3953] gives 0.20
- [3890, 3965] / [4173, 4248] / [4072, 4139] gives -0.17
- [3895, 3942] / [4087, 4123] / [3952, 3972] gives 0.19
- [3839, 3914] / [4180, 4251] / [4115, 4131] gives -0.13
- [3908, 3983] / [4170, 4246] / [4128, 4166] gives -0.11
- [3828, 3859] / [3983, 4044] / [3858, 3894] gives 0.11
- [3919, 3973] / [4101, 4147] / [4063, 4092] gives -0.17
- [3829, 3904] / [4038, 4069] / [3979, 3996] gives -0.17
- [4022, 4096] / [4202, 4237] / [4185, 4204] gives 0.07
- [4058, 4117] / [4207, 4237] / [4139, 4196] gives 0.07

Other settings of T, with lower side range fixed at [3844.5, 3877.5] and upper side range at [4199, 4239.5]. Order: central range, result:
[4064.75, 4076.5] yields -0.24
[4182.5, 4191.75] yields 0.05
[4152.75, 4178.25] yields 0.01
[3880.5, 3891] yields -0.06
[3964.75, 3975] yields 0.42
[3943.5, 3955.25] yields -0.13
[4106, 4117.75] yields -0.14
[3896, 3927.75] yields -0.24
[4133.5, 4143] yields -0.12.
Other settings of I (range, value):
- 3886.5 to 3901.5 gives 11.6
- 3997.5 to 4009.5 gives 19.6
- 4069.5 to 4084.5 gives 18.4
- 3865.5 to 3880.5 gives 8.46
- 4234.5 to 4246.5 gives 20.3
